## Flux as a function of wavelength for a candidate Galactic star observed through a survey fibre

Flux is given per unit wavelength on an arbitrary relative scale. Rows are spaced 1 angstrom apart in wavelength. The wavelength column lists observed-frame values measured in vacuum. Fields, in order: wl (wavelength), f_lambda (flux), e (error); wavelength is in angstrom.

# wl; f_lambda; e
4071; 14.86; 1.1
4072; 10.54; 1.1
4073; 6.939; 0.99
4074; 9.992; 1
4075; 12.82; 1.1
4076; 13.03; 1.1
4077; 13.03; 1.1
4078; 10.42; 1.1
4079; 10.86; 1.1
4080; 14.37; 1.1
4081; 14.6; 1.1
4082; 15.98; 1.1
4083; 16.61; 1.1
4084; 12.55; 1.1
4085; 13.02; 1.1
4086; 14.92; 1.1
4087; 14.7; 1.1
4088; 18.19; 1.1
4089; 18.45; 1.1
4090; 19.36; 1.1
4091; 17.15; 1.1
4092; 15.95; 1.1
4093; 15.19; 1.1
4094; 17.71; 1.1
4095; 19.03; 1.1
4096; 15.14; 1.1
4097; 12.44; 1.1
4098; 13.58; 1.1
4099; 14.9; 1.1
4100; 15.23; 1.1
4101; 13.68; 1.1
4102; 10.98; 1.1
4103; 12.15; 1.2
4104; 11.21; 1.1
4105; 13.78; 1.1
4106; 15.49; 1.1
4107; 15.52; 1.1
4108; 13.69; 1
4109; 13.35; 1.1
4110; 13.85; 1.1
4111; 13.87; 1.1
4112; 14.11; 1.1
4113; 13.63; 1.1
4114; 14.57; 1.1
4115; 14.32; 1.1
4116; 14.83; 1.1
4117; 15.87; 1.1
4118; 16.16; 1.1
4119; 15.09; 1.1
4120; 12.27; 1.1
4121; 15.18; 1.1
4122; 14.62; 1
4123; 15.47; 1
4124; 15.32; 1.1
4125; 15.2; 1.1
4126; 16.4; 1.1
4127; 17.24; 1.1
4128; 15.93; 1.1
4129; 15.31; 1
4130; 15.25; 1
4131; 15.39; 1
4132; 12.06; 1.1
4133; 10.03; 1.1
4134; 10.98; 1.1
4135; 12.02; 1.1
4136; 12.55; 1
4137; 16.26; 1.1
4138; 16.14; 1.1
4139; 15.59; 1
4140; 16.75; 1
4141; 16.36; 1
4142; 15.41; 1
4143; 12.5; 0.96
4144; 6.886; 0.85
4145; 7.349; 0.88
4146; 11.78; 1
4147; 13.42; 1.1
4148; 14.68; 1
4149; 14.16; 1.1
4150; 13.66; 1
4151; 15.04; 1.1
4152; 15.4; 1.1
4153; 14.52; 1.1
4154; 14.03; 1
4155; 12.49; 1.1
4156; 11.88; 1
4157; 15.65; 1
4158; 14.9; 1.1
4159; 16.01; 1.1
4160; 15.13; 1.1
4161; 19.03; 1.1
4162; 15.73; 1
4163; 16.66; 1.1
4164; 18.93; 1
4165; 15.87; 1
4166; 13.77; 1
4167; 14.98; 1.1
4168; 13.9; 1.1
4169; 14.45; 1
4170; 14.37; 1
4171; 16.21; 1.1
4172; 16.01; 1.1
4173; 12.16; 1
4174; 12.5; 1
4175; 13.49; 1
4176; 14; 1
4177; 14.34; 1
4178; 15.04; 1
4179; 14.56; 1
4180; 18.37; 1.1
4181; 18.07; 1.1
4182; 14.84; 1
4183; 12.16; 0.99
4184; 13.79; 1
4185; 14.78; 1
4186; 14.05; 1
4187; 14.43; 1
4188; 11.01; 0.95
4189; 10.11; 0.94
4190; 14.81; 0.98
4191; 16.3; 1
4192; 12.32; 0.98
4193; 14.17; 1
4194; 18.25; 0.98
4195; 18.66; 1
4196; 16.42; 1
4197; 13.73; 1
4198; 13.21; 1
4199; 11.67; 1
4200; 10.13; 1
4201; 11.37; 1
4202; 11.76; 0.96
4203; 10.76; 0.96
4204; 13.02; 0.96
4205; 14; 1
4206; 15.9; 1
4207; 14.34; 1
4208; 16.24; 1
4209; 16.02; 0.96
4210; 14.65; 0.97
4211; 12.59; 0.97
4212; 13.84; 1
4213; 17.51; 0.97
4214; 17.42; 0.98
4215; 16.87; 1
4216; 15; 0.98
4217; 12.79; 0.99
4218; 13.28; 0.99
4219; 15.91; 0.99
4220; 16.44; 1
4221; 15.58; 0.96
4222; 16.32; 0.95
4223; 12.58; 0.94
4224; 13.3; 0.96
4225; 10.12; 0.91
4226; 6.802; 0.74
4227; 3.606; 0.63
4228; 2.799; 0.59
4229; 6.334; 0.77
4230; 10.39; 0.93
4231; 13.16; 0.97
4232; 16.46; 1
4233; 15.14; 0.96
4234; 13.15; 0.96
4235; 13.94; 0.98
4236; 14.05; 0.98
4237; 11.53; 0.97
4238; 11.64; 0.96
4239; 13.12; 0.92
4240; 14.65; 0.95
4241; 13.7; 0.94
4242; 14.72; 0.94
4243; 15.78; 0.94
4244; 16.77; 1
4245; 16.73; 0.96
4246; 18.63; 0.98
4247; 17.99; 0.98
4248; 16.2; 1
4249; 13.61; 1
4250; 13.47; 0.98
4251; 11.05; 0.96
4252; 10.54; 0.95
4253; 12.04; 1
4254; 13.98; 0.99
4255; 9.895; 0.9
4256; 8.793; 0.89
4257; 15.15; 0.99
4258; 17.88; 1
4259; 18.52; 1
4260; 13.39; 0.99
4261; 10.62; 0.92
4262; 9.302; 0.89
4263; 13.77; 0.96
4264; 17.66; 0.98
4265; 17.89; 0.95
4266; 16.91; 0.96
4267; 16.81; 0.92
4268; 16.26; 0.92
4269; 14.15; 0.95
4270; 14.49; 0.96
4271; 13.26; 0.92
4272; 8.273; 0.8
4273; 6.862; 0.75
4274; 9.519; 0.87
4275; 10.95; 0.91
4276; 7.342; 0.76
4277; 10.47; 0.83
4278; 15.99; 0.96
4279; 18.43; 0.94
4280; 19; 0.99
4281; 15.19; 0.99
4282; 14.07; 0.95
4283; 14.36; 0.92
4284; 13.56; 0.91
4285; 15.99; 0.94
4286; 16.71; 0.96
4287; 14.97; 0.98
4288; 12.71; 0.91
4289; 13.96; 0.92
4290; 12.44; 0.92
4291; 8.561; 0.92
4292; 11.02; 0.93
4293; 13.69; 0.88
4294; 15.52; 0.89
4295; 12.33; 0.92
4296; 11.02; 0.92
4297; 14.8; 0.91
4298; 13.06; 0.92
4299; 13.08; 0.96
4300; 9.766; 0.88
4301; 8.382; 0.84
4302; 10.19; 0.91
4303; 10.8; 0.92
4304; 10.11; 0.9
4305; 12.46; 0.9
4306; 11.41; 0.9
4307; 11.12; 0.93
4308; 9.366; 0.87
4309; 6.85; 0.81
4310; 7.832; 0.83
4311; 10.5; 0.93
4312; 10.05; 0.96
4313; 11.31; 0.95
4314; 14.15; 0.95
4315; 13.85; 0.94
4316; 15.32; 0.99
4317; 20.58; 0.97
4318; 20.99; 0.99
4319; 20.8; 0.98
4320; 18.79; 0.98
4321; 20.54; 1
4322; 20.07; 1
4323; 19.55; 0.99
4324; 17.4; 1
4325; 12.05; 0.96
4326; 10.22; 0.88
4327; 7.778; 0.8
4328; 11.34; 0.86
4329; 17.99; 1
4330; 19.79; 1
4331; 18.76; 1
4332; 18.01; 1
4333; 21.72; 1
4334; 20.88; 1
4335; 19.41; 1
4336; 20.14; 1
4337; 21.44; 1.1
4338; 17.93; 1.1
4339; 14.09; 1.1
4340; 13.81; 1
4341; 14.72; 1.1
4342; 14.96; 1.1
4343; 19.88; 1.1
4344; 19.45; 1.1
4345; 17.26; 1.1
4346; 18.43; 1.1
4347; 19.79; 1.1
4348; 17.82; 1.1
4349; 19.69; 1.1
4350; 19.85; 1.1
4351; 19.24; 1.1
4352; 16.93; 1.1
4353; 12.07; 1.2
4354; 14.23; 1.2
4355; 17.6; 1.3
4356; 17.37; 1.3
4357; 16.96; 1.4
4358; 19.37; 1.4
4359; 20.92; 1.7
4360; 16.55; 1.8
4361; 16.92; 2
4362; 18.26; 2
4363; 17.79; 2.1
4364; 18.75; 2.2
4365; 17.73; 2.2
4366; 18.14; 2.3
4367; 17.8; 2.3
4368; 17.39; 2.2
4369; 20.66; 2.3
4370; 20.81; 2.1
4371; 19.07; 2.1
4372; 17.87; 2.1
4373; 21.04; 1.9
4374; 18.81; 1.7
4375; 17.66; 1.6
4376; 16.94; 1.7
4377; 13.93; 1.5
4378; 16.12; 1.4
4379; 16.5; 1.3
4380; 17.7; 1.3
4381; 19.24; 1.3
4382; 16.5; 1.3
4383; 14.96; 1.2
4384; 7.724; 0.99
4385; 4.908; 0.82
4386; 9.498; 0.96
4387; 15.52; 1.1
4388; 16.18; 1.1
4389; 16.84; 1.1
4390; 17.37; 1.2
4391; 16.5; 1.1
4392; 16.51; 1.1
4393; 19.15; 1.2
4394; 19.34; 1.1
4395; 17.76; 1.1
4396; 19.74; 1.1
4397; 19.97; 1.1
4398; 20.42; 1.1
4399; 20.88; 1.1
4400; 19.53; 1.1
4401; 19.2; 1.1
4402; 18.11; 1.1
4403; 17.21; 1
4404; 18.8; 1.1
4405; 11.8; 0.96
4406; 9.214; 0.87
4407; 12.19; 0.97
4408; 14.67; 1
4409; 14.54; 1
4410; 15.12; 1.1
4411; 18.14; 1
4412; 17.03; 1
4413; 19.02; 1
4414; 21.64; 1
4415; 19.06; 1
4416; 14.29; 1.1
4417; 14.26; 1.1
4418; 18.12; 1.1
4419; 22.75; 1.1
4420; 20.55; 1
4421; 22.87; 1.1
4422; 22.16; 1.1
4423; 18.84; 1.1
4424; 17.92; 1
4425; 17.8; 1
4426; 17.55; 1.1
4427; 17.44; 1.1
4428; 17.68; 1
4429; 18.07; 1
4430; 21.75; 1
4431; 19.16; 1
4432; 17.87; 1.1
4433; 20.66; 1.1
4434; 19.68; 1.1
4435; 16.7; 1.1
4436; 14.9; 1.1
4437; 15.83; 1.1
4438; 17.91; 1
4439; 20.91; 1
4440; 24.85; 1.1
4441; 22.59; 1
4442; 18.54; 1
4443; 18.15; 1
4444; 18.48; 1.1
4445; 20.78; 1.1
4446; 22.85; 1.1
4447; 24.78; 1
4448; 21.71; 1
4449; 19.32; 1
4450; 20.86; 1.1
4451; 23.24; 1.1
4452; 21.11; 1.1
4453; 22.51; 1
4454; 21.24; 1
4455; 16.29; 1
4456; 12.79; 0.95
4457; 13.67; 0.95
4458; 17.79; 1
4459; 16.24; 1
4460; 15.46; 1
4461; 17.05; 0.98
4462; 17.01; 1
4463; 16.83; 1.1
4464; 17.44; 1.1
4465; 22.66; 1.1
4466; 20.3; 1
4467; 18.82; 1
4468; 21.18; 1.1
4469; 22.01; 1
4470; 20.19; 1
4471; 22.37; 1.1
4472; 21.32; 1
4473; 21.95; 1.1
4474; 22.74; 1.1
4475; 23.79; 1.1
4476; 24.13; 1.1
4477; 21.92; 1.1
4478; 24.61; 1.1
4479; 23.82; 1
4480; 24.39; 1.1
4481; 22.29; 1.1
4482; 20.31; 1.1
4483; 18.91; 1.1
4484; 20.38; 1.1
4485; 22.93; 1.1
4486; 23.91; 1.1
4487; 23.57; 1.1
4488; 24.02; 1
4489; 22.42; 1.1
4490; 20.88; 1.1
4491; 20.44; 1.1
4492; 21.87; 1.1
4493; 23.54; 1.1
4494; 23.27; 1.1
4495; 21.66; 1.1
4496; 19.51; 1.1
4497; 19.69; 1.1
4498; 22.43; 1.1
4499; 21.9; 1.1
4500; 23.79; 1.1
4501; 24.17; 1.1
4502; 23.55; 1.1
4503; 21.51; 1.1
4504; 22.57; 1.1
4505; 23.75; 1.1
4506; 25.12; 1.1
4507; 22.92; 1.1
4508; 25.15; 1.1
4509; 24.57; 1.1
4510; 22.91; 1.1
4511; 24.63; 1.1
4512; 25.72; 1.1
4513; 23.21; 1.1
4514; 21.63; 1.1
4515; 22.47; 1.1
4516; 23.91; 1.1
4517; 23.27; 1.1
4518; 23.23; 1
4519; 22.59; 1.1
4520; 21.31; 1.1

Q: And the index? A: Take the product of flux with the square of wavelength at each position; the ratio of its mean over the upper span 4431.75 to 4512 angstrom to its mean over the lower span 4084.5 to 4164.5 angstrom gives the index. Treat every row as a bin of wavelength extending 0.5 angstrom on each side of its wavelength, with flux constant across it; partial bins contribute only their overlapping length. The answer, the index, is 1.7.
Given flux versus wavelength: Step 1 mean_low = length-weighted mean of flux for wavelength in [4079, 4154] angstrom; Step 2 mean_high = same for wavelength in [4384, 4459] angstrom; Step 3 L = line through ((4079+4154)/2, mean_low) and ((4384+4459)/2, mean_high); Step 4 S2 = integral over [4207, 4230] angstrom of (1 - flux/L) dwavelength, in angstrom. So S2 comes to 3.9 angstrom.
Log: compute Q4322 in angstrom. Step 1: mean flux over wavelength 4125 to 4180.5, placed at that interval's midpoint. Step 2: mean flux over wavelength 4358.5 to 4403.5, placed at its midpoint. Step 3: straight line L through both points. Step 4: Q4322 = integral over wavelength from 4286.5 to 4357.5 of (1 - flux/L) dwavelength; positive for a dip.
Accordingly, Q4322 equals 6.6 angstrom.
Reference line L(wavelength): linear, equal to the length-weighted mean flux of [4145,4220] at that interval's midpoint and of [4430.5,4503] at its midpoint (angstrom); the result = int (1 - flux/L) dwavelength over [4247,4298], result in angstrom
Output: 9.0 angstrom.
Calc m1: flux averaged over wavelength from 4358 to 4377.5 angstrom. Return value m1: 18.3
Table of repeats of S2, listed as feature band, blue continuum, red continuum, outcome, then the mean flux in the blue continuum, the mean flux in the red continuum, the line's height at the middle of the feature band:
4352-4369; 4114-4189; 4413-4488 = 0.80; 14.4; 20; 18.3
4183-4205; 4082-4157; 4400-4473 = 2.68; 14.4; 18.7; 15.4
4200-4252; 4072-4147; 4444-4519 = 9.28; 14.1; 21.6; 16.5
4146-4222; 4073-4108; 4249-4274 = -4.40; 14.4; 13.3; 13.8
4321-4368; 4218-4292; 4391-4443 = -4.08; 13.4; 18.2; 16.1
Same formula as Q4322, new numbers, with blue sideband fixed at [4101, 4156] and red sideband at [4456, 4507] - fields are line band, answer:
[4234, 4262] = 4.3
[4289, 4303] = 4.5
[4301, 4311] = 4.4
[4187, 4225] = 3.3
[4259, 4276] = 3.7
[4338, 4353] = 0.9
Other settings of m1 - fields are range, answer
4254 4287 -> 13.8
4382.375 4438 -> 17.2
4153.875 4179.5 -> 14.9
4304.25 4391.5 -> 16.4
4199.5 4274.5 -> 13.5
